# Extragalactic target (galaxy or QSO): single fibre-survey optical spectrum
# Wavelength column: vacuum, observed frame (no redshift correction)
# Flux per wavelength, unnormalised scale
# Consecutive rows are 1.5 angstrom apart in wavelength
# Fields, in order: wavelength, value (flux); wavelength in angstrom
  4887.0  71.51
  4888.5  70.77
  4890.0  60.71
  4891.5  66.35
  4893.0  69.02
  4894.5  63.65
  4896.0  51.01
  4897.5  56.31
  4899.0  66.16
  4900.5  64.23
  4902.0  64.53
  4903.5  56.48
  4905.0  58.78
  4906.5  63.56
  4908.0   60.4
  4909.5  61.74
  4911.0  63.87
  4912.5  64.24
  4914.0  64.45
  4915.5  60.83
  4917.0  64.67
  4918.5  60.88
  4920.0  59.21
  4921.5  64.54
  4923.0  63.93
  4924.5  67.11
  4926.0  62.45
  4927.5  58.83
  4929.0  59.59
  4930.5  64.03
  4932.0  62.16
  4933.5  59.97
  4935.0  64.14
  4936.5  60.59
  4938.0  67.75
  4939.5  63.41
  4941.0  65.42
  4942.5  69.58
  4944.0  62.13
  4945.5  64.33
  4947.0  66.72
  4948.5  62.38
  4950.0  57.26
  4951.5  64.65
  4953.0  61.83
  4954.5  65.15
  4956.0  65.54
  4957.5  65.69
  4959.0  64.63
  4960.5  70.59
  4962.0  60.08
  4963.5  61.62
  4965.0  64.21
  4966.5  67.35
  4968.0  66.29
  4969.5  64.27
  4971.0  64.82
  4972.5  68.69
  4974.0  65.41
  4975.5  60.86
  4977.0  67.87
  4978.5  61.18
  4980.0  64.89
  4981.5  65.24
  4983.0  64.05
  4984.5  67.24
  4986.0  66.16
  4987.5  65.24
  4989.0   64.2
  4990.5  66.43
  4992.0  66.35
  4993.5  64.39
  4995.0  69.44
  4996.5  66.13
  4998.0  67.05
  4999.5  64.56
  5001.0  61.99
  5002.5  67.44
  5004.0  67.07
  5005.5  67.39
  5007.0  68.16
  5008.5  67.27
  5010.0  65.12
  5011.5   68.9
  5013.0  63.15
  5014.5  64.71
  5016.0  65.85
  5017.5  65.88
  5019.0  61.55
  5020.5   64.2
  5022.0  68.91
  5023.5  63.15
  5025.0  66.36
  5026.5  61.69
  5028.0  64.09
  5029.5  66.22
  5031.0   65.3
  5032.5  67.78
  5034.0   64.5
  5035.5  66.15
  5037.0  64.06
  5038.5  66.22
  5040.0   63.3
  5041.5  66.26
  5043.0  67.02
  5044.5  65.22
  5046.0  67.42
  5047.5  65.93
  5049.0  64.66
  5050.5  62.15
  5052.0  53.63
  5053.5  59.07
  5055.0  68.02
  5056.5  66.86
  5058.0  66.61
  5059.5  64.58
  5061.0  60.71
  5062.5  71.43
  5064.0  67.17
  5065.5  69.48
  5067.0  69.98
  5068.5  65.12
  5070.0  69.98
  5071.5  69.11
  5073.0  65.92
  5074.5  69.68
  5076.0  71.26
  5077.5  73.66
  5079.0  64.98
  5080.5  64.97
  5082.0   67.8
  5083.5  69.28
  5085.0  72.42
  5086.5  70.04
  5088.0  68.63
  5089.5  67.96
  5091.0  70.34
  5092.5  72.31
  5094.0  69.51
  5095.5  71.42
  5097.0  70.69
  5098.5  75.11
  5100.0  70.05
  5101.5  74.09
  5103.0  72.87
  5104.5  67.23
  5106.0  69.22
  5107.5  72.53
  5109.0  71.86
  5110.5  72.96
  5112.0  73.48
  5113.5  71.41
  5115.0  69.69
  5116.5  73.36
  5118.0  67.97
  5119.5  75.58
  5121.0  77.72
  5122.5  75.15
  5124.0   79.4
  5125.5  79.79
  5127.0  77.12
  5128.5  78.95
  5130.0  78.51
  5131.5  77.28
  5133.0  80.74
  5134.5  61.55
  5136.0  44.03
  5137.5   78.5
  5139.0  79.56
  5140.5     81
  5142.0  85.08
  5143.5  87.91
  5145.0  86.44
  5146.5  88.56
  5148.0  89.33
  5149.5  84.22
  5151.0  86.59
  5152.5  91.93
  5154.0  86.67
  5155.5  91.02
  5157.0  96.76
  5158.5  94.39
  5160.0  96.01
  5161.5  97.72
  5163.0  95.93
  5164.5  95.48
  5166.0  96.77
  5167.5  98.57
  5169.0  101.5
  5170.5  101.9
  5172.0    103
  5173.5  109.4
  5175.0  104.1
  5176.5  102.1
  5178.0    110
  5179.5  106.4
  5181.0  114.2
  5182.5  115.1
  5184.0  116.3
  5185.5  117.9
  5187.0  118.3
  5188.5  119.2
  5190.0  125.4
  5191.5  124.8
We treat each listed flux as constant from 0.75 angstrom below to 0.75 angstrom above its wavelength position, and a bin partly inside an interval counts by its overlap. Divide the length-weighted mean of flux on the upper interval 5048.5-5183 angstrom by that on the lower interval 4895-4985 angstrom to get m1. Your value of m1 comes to 1.24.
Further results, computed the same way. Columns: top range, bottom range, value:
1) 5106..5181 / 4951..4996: 1.31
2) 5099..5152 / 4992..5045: 1.16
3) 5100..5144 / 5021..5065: 1.14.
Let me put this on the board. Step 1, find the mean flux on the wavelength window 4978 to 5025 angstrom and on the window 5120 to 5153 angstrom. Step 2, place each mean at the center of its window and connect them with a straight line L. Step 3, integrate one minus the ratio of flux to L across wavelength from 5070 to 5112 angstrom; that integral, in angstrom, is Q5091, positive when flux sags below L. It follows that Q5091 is 2.5 angstrom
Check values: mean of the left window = 65.6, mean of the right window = 79.4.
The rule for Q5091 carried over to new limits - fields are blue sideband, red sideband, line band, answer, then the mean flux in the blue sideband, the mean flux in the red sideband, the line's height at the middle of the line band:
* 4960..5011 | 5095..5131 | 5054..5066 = 0.6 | 65.6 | 73.6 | 70.3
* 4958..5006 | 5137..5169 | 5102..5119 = 2.6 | 65.4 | 90.3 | 84.1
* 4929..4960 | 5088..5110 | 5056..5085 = 0.7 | 63.8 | 71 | 69.7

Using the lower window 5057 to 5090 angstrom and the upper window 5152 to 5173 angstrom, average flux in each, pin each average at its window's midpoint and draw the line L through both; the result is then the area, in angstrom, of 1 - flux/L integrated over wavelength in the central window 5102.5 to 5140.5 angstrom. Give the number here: 4.6 angstrom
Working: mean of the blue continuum 68.2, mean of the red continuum 96.5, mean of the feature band 73.2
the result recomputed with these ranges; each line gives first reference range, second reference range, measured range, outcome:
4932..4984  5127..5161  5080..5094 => 1.42 angstrom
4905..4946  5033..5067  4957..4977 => -0.42 angstrom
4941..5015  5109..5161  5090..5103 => 0.79 angstrom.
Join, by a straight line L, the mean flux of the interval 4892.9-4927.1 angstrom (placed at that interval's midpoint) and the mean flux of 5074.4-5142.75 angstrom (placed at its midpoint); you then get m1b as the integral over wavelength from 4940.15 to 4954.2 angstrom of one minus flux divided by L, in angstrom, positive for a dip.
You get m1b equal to 0.0 angstrom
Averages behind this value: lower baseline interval 62.1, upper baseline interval 72.3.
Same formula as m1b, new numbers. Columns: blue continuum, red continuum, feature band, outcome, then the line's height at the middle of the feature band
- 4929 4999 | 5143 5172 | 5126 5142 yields 2.8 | 89.9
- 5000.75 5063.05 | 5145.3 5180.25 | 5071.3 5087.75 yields 1.6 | 76.6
